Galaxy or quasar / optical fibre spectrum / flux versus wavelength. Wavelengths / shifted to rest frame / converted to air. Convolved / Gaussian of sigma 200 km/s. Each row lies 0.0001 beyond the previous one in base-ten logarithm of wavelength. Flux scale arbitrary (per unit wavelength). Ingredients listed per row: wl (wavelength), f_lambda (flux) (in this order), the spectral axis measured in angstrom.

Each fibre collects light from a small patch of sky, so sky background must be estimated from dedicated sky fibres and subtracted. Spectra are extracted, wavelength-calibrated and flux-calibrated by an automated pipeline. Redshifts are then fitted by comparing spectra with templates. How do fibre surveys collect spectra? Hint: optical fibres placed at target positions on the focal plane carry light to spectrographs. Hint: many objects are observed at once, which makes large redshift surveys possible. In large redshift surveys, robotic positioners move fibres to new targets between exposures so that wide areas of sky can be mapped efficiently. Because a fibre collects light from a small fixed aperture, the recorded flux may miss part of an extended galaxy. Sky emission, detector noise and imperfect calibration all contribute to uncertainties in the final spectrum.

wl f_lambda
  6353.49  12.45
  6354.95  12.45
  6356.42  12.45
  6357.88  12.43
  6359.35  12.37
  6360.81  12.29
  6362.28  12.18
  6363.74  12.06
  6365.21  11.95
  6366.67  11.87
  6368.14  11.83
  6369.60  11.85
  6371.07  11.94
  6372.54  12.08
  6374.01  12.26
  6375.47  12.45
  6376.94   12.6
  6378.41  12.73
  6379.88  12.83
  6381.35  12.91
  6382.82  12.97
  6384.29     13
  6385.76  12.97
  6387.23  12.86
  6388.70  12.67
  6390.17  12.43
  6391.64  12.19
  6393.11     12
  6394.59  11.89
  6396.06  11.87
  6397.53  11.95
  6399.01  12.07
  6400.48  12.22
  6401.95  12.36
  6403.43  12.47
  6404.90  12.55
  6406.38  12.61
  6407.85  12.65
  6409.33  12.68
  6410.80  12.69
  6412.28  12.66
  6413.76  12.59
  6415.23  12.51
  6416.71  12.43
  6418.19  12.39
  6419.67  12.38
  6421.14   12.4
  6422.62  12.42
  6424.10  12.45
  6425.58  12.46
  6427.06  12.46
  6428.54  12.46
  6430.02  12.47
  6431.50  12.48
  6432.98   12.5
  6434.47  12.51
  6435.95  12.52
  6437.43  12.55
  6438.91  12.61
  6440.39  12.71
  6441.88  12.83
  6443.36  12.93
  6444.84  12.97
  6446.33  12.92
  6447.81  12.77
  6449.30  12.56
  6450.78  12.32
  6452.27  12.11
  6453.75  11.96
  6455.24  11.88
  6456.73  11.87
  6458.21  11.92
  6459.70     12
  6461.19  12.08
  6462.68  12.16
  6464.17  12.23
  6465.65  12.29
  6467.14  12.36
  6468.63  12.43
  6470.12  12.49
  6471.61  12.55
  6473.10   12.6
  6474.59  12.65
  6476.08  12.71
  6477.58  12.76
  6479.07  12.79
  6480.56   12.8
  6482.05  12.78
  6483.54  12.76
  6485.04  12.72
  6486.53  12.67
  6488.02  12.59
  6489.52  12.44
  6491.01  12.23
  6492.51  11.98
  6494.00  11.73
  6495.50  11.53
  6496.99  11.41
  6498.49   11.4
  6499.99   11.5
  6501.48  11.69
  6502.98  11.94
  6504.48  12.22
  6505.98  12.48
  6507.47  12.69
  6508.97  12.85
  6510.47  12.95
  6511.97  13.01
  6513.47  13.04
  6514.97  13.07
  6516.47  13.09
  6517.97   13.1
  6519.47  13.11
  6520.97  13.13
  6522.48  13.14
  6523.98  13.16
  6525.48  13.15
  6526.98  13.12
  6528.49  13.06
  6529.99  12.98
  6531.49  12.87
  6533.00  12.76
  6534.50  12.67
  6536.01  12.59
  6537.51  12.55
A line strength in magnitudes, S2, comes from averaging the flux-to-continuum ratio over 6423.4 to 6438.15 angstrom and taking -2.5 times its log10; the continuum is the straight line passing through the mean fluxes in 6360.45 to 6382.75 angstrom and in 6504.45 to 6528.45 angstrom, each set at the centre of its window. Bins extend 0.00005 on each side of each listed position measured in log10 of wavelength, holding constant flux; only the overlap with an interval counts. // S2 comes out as 0.007 mag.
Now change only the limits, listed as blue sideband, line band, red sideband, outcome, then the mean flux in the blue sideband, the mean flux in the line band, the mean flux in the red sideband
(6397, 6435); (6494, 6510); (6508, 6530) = 0.09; 12.5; 12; 13.1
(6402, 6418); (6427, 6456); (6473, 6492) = 0.01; 12.6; 12.5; 12.6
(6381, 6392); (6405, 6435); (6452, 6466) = -0.01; 12.8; 12.5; 12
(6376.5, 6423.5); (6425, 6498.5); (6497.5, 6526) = 0.02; 12.5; 12.4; 12.7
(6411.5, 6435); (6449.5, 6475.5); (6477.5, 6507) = 0.01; 12.5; 12.2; 12.2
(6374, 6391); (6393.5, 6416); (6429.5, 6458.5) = 0.02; 12.7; 12.4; 12.5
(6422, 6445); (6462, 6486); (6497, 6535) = 0.01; 12.6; 12.6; 12.7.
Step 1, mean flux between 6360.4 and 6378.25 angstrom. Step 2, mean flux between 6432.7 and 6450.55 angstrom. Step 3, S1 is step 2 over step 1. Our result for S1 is 1.05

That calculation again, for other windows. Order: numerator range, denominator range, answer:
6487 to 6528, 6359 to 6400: 1.02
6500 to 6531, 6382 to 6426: 1.03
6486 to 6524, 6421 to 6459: 1.00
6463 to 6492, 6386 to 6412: 1.01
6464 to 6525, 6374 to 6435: 1.00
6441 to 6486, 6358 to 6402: 1.01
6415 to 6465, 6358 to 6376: 1.03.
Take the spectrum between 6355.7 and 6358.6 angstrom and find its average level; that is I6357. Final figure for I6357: 12.5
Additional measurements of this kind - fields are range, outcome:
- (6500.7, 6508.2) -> 12.2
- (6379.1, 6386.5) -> 12.9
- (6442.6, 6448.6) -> 12.9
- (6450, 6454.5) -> 12.1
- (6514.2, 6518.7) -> 13.1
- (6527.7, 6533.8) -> 12.9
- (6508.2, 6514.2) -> 13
